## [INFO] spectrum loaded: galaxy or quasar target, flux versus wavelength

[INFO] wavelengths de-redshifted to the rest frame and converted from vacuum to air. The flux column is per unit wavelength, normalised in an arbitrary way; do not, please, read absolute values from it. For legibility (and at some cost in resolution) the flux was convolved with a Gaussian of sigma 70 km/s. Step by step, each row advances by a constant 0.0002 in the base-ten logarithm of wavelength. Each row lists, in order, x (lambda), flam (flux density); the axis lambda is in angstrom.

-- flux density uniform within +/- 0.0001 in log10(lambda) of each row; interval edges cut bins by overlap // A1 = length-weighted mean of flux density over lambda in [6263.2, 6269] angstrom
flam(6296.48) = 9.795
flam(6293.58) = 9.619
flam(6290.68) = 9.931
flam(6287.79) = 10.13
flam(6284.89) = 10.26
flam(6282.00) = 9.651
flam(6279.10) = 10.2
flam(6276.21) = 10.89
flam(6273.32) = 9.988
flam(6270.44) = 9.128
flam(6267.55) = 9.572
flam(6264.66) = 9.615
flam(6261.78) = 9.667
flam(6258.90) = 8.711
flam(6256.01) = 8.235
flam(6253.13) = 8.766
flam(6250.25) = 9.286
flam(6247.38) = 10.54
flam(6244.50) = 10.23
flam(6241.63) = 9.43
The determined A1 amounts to 9.59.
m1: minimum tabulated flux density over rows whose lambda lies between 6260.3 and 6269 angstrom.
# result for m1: 9.572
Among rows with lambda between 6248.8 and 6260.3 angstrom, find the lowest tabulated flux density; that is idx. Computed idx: 8.235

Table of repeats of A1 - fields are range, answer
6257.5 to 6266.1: 9.34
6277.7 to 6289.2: 10.1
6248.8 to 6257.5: 8.76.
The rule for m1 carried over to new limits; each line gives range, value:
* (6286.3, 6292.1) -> 9.931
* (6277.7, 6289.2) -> 9.651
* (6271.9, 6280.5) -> 9.988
